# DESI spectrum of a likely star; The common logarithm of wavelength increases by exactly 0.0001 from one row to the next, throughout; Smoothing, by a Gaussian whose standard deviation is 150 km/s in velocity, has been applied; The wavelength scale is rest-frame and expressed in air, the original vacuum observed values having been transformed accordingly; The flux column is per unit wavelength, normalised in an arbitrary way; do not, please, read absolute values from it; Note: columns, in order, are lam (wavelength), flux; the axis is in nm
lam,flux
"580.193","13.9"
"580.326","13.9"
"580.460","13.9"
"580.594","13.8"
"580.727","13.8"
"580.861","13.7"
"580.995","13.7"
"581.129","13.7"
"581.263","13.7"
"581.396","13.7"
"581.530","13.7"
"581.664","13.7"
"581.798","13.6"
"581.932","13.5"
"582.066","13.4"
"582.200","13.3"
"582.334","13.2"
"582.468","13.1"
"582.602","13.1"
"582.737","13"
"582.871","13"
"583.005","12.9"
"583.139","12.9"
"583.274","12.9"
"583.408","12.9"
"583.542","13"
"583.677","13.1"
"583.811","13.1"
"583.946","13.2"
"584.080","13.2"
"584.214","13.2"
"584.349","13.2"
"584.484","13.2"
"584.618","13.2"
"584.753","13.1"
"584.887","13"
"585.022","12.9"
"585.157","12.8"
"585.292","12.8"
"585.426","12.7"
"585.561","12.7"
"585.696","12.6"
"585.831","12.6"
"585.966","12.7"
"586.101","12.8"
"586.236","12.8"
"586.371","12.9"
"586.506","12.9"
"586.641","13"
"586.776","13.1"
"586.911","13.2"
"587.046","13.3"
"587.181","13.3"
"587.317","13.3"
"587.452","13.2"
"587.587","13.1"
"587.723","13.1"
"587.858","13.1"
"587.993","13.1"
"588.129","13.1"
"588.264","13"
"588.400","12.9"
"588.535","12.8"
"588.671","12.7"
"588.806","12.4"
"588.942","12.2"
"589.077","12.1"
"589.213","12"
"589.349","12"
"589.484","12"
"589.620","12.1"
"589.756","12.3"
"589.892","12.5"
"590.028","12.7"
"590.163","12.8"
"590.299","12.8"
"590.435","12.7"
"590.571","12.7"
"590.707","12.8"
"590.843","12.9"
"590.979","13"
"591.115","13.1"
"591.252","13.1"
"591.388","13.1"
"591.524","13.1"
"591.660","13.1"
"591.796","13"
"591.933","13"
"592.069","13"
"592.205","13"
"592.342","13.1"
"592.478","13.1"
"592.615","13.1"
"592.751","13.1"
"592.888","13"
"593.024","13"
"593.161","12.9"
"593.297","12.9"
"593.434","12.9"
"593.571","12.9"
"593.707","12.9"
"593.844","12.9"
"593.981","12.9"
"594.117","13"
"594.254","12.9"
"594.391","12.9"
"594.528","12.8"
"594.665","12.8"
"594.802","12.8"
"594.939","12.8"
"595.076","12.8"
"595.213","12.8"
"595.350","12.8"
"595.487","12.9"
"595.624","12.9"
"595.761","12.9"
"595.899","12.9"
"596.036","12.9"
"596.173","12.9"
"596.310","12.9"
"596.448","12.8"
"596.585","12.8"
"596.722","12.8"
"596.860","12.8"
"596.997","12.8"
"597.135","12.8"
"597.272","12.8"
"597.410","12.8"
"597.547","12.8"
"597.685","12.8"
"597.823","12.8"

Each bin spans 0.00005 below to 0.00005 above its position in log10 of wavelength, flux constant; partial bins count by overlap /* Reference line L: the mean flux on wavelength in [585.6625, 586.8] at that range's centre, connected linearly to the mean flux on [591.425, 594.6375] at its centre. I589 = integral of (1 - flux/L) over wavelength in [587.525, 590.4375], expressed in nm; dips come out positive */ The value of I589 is 0.061 nm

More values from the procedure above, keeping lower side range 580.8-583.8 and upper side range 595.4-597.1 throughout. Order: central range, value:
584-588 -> 0.06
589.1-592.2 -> 0.08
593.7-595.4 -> 0.01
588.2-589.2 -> 0.04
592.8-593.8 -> 0.00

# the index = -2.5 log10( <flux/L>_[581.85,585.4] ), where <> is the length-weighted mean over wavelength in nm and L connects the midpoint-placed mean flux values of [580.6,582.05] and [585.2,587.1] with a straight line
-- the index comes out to 0.02 mag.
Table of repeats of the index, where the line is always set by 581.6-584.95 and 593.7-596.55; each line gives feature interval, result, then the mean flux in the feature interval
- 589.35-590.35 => 0.05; 12.4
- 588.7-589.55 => 0.07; 12.2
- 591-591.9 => -0.01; 13.1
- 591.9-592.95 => -0.01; 13.1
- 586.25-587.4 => 0.00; 13.1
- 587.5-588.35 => 0.00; 13.1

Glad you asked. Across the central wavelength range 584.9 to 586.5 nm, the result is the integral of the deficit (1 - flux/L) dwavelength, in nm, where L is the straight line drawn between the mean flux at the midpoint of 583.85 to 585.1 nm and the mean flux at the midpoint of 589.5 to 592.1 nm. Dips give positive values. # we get 0.04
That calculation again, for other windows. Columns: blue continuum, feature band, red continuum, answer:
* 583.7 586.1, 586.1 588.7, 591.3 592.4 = -0.012 nm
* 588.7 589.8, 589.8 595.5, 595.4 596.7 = -0.180 nm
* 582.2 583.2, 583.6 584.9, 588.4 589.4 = -0.028 nm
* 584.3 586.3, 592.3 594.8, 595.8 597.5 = -0.020 nm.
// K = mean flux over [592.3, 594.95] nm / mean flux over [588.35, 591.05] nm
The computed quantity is 1.03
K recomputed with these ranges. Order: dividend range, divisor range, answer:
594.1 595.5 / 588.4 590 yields 1.04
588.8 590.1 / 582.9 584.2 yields 0.94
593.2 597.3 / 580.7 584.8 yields 0.97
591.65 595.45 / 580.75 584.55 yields 0.97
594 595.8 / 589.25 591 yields 1.03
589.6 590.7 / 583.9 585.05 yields 0.96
